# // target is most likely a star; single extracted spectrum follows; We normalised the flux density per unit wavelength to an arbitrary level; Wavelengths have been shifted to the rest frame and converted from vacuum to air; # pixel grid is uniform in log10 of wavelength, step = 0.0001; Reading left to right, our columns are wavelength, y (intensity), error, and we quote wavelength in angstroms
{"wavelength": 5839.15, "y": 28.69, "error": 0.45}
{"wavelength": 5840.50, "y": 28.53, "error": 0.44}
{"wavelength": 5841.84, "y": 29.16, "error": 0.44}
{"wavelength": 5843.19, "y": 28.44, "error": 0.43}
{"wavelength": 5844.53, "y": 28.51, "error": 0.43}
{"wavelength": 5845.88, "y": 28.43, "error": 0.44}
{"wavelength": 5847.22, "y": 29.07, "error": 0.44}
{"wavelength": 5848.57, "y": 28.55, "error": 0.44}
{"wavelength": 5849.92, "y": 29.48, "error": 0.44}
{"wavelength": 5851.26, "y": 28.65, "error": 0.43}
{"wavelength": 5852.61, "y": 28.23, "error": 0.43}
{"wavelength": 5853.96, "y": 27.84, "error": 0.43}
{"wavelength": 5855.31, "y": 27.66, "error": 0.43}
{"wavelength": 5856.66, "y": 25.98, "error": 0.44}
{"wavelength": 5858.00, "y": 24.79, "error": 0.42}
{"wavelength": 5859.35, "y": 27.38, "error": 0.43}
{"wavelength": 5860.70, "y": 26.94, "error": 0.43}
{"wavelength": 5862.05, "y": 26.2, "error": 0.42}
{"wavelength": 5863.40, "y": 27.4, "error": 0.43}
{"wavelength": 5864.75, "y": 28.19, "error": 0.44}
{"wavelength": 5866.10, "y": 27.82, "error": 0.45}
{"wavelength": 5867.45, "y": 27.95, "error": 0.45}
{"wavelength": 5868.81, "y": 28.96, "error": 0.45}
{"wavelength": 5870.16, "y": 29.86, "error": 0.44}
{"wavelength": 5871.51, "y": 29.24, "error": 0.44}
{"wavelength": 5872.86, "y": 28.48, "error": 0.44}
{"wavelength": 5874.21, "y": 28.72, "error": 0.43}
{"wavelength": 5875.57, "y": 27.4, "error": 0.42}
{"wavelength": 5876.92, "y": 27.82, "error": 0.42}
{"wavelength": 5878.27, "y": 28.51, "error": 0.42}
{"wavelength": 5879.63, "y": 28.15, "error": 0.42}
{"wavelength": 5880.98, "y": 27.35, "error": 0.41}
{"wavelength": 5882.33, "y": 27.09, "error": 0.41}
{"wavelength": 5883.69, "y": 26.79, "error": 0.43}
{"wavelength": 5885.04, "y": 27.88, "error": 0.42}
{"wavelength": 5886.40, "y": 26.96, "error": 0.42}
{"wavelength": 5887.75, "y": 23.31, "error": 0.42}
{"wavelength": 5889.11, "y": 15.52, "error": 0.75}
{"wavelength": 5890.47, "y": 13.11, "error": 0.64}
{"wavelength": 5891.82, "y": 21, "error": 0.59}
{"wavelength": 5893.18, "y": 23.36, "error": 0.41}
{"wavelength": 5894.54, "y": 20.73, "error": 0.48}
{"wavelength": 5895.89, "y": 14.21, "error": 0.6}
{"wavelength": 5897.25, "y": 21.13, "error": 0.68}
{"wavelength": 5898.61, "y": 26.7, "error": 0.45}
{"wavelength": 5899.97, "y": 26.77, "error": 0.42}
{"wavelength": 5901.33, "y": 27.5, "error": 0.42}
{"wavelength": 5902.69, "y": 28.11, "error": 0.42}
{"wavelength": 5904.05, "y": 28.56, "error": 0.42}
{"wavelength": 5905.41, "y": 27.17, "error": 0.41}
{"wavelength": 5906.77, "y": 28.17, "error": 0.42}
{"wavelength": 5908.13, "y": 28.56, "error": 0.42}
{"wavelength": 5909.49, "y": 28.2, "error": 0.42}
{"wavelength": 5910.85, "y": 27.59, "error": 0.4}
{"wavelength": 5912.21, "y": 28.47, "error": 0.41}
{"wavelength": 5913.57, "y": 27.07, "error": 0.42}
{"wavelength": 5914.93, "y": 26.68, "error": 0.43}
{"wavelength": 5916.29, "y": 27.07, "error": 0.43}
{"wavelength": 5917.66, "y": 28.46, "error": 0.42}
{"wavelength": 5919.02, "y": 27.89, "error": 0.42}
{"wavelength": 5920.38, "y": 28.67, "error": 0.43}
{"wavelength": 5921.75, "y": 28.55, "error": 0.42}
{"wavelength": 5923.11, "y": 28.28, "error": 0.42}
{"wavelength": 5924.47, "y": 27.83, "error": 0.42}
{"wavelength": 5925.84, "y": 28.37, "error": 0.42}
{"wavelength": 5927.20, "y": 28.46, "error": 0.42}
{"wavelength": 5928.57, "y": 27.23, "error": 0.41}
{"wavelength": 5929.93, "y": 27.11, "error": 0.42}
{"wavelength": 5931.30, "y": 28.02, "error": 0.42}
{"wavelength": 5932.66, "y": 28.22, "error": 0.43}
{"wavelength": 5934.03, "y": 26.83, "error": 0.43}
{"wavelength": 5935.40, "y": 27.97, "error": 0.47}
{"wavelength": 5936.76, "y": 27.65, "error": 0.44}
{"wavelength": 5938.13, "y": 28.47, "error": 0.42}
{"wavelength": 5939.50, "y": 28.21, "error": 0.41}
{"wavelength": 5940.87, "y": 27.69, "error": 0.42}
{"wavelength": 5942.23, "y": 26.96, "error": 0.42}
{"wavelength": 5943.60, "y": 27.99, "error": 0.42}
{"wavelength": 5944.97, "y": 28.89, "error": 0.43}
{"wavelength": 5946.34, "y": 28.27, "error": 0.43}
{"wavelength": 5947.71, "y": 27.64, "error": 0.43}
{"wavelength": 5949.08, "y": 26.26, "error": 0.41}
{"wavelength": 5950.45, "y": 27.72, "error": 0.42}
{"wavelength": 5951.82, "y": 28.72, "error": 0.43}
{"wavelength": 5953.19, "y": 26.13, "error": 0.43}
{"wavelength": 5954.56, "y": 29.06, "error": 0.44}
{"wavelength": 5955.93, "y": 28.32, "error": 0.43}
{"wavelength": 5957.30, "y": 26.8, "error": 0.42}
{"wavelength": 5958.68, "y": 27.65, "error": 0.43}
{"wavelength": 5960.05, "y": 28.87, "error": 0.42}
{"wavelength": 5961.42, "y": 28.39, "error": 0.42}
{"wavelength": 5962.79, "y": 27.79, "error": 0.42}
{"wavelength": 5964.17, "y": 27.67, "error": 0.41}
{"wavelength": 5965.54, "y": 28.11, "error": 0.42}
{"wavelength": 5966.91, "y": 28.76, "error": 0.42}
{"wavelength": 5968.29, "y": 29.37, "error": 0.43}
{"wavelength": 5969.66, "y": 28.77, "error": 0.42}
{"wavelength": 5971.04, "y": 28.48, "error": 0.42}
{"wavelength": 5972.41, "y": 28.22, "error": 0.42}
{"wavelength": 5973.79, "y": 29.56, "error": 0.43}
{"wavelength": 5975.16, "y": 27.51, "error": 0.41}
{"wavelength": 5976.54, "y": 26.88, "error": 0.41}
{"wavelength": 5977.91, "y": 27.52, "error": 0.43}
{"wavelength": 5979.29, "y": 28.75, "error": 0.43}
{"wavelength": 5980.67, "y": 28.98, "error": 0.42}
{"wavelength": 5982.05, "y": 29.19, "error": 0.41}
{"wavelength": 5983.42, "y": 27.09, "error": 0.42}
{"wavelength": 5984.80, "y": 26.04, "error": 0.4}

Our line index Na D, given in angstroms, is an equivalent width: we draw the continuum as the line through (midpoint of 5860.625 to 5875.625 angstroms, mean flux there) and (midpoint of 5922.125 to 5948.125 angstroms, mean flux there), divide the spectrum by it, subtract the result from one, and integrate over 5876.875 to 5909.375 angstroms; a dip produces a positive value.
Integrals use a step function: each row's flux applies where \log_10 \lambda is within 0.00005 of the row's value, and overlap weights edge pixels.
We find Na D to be 3.82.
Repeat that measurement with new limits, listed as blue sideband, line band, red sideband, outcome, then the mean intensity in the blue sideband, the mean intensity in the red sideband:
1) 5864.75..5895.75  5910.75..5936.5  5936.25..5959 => -0.8 angstroms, 25.6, 27.8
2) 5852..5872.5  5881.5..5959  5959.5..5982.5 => 4.2 angstroms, 27.6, 28.4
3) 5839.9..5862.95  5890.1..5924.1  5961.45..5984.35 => 2.7 angstroms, 27.9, 28.3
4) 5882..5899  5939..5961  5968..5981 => -1.1 angstroms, 22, 28.4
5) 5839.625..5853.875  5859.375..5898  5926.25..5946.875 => 4.1 angstroms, 28.7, 27.9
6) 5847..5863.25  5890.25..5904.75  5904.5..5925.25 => 2.4 angstroms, 27.5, 27.9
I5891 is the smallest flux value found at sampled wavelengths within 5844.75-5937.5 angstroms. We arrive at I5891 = 13.11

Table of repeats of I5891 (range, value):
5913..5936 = 26.68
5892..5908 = 14.21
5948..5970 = 26.13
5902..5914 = 27.07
